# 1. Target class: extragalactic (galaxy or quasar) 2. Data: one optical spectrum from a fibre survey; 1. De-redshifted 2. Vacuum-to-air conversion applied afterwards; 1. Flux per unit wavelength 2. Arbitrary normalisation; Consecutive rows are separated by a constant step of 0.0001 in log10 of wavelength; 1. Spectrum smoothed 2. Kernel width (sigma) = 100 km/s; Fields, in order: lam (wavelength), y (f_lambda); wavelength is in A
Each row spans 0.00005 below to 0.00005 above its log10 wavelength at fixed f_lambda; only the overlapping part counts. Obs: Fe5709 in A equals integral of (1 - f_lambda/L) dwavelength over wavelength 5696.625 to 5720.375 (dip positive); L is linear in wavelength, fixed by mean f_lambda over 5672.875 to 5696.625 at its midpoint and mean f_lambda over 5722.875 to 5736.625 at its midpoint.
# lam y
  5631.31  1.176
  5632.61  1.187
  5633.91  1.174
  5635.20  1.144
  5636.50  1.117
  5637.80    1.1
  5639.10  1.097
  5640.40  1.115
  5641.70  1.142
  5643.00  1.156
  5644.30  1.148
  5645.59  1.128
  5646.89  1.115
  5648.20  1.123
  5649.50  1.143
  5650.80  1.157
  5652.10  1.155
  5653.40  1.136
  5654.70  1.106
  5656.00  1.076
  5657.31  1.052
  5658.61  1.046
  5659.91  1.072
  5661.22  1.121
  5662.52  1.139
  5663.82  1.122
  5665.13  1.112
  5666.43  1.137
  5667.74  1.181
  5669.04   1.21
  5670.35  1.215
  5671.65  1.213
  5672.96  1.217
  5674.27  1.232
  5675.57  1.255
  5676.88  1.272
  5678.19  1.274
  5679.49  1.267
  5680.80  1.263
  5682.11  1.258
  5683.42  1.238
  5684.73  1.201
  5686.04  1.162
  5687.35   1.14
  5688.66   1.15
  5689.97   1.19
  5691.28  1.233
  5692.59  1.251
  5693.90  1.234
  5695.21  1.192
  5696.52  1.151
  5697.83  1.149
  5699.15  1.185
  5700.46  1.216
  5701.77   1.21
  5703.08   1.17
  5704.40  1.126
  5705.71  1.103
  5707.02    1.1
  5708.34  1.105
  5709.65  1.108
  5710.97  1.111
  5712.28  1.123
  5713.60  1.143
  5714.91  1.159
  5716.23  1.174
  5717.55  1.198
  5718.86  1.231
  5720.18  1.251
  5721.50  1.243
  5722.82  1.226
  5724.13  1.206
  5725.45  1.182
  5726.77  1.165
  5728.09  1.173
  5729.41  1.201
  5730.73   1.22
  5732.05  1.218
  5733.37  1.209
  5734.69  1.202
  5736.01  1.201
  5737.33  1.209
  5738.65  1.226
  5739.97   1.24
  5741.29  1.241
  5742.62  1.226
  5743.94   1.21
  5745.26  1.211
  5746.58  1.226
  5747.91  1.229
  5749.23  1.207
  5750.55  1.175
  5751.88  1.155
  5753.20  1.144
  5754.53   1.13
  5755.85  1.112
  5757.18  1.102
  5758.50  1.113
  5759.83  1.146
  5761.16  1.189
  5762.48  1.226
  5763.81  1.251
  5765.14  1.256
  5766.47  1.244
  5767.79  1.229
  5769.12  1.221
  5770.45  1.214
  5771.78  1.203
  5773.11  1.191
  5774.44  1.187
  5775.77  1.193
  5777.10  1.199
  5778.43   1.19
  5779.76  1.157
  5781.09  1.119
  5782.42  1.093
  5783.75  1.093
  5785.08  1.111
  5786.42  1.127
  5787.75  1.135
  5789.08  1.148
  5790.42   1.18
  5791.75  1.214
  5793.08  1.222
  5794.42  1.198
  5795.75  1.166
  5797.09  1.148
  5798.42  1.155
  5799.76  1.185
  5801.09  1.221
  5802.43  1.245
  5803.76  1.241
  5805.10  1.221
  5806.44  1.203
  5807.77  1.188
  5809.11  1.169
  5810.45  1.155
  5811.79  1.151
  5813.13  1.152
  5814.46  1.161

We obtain 1.0 A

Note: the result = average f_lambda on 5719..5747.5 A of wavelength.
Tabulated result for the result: 1.21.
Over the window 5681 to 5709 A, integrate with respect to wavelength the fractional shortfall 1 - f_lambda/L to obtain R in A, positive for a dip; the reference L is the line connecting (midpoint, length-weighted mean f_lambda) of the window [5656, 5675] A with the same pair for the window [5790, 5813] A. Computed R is -0.6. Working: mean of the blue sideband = 1.15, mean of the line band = 1.18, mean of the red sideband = 1.19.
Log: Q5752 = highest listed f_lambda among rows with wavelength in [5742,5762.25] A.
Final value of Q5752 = 1.229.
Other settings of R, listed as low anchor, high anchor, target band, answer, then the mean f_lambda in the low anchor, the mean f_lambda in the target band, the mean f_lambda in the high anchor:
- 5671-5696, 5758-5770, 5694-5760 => 1.9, 1.22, 1.18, 1.21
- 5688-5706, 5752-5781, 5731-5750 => -0.5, 1.18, 1.22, 1.18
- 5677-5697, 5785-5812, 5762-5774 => -0.3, 1.22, 1.22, 1.18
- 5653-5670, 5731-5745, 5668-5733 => -1.4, 1.12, 1.19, 1.22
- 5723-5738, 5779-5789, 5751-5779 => -0.9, 1.2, 1.19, 1.12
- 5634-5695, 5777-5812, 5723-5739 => -0.4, 1.17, 1.2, 1.17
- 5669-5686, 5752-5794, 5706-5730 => 0.8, 1.24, 1.17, 1.17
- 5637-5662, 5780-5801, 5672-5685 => -1.4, 1.12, 1.25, 1.16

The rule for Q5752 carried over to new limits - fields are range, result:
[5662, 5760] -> 1.274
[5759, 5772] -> 1.256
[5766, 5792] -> 1.244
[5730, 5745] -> 1.241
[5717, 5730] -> 1.251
